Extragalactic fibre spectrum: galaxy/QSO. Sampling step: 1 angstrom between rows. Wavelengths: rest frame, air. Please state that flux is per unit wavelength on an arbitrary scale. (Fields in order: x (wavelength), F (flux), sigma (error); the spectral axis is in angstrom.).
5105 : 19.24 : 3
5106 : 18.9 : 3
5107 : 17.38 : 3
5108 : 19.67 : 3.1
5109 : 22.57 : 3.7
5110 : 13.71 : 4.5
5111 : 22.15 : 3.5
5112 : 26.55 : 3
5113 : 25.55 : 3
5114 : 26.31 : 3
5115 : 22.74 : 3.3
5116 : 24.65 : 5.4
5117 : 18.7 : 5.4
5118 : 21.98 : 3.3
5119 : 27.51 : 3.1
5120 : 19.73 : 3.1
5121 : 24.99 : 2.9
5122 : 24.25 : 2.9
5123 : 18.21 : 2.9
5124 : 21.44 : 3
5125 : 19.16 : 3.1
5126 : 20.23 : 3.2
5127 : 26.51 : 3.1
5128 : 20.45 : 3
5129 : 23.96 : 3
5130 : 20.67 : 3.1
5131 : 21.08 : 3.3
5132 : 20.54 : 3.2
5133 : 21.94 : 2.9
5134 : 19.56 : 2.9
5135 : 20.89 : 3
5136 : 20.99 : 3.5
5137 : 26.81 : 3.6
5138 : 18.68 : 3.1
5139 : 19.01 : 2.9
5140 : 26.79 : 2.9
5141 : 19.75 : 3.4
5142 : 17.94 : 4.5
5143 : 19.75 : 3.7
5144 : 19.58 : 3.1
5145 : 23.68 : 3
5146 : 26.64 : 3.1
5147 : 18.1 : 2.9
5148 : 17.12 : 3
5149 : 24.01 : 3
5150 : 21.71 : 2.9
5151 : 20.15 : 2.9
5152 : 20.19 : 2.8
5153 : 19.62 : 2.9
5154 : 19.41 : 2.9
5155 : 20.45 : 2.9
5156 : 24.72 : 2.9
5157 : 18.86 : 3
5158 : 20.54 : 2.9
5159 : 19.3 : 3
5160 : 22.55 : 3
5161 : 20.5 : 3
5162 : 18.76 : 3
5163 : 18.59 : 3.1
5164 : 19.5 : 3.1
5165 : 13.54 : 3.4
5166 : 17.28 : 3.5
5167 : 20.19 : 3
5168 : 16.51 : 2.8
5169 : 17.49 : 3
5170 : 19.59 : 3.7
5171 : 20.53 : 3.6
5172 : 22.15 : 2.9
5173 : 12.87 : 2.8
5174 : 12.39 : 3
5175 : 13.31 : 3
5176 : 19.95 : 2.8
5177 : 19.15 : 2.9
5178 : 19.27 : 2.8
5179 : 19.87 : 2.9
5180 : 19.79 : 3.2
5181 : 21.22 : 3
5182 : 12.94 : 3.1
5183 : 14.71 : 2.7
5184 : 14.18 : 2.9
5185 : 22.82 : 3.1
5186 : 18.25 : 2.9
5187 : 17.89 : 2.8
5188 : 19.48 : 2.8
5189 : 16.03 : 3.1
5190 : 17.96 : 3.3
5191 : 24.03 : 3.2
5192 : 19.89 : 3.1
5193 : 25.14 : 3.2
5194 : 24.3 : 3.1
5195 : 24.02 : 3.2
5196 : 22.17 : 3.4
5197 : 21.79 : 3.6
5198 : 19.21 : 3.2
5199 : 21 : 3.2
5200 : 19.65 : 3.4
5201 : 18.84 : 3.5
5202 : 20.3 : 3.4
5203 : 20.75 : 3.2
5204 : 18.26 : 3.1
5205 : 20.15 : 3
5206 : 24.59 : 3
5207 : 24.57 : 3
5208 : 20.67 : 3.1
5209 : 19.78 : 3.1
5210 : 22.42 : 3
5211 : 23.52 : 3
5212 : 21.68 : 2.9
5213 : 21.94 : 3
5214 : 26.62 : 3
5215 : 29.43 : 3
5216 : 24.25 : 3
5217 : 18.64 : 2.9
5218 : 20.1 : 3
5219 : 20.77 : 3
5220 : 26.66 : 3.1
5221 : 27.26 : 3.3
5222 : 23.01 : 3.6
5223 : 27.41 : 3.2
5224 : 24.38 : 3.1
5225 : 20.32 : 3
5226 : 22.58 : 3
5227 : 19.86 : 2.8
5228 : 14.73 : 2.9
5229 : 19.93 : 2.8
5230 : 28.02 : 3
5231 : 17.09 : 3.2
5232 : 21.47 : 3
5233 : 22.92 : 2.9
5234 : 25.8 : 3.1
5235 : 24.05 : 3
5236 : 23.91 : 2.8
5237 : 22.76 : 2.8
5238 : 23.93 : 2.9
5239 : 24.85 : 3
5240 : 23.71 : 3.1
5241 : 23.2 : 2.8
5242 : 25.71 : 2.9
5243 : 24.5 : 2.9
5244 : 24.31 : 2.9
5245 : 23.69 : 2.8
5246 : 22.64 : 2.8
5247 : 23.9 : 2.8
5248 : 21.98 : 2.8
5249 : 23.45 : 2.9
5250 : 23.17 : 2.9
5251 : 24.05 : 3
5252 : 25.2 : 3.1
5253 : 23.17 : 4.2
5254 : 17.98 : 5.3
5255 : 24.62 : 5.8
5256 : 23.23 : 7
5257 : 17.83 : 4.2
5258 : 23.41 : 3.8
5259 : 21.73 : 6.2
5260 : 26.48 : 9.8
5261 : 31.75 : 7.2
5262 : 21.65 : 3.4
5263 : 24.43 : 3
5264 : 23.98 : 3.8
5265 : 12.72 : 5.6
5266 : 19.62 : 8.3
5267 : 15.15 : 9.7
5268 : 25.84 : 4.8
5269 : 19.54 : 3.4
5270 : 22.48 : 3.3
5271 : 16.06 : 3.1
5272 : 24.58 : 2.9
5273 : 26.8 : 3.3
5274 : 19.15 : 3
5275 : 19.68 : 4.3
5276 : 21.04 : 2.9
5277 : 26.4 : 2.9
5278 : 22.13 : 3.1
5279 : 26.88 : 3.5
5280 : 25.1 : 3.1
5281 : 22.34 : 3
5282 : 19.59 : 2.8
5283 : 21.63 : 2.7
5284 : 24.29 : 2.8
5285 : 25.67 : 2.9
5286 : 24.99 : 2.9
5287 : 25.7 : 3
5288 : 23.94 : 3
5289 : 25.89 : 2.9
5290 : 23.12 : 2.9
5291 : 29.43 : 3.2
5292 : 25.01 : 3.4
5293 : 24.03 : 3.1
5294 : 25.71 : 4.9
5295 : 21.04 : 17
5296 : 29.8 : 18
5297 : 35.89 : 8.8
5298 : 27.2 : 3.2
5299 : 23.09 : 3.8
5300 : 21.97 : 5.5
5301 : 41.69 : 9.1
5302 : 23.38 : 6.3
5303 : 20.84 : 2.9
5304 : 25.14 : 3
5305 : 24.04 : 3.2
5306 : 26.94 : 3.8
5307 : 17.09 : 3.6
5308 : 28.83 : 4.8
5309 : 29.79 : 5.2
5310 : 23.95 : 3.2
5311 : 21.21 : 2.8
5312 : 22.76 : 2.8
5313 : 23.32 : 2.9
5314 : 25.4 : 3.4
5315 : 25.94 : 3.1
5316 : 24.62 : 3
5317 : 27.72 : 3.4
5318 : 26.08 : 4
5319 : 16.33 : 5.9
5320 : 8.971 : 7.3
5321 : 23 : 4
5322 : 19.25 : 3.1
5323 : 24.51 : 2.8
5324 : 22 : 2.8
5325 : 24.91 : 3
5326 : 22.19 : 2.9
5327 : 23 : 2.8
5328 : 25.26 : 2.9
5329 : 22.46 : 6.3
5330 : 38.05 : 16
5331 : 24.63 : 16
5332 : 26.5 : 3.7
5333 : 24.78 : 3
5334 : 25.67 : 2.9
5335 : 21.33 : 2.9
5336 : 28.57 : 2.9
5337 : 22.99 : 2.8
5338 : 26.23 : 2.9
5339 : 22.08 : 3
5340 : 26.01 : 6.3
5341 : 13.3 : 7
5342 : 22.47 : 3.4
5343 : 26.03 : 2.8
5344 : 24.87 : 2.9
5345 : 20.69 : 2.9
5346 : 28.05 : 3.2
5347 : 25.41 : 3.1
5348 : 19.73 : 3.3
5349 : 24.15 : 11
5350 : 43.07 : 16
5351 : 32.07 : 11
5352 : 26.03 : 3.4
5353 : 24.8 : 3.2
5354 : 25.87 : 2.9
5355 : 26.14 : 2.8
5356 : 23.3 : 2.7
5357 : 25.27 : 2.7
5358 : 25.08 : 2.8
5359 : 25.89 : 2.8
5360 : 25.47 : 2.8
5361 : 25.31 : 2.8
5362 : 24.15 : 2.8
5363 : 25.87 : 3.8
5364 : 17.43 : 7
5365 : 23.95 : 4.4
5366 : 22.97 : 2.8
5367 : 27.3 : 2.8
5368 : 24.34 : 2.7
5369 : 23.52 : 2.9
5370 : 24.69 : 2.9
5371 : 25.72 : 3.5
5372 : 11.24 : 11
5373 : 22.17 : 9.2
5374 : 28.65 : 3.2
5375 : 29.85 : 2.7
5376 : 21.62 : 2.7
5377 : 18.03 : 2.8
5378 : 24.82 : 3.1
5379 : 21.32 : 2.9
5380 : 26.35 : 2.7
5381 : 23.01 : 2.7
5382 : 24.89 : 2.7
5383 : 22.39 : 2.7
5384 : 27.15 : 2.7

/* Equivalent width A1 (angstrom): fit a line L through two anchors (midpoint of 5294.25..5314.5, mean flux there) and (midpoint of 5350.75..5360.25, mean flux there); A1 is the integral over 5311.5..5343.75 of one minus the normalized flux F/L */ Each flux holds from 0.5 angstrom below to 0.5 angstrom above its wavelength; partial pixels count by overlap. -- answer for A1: 2.6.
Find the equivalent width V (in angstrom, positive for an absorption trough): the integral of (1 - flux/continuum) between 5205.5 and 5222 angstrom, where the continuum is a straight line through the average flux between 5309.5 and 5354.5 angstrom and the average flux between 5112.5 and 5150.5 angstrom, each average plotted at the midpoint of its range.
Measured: -0.3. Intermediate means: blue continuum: 21.9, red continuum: 24.4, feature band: 23.3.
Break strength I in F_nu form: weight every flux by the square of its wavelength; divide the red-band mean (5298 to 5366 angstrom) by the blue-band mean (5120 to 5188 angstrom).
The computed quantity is 1.32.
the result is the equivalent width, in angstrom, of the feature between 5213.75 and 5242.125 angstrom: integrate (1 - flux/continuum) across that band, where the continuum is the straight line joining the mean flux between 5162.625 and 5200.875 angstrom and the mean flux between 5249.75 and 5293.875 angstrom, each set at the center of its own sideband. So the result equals -2.9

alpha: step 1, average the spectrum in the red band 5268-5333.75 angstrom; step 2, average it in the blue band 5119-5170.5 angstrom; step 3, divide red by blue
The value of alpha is 1.17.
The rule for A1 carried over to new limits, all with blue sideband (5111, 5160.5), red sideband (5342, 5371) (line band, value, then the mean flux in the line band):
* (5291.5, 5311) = -1.2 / 26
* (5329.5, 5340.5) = -0.5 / 26.1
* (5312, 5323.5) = 1.1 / 22.3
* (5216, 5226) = 0.0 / 23.2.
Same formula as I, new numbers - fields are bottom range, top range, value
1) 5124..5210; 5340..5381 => 1.31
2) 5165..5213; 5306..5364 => 1.32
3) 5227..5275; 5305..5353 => 1.12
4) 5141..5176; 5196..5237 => 1.17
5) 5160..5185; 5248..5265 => 1.34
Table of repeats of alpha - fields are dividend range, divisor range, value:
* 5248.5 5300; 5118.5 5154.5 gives 1.10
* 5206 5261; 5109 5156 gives 1.07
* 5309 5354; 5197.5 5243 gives 1.09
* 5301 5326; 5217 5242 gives 1.03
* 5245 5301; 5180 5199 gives 1.19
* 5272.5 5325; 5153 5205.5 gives 1.26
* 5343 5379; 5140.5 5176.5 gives 1.28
